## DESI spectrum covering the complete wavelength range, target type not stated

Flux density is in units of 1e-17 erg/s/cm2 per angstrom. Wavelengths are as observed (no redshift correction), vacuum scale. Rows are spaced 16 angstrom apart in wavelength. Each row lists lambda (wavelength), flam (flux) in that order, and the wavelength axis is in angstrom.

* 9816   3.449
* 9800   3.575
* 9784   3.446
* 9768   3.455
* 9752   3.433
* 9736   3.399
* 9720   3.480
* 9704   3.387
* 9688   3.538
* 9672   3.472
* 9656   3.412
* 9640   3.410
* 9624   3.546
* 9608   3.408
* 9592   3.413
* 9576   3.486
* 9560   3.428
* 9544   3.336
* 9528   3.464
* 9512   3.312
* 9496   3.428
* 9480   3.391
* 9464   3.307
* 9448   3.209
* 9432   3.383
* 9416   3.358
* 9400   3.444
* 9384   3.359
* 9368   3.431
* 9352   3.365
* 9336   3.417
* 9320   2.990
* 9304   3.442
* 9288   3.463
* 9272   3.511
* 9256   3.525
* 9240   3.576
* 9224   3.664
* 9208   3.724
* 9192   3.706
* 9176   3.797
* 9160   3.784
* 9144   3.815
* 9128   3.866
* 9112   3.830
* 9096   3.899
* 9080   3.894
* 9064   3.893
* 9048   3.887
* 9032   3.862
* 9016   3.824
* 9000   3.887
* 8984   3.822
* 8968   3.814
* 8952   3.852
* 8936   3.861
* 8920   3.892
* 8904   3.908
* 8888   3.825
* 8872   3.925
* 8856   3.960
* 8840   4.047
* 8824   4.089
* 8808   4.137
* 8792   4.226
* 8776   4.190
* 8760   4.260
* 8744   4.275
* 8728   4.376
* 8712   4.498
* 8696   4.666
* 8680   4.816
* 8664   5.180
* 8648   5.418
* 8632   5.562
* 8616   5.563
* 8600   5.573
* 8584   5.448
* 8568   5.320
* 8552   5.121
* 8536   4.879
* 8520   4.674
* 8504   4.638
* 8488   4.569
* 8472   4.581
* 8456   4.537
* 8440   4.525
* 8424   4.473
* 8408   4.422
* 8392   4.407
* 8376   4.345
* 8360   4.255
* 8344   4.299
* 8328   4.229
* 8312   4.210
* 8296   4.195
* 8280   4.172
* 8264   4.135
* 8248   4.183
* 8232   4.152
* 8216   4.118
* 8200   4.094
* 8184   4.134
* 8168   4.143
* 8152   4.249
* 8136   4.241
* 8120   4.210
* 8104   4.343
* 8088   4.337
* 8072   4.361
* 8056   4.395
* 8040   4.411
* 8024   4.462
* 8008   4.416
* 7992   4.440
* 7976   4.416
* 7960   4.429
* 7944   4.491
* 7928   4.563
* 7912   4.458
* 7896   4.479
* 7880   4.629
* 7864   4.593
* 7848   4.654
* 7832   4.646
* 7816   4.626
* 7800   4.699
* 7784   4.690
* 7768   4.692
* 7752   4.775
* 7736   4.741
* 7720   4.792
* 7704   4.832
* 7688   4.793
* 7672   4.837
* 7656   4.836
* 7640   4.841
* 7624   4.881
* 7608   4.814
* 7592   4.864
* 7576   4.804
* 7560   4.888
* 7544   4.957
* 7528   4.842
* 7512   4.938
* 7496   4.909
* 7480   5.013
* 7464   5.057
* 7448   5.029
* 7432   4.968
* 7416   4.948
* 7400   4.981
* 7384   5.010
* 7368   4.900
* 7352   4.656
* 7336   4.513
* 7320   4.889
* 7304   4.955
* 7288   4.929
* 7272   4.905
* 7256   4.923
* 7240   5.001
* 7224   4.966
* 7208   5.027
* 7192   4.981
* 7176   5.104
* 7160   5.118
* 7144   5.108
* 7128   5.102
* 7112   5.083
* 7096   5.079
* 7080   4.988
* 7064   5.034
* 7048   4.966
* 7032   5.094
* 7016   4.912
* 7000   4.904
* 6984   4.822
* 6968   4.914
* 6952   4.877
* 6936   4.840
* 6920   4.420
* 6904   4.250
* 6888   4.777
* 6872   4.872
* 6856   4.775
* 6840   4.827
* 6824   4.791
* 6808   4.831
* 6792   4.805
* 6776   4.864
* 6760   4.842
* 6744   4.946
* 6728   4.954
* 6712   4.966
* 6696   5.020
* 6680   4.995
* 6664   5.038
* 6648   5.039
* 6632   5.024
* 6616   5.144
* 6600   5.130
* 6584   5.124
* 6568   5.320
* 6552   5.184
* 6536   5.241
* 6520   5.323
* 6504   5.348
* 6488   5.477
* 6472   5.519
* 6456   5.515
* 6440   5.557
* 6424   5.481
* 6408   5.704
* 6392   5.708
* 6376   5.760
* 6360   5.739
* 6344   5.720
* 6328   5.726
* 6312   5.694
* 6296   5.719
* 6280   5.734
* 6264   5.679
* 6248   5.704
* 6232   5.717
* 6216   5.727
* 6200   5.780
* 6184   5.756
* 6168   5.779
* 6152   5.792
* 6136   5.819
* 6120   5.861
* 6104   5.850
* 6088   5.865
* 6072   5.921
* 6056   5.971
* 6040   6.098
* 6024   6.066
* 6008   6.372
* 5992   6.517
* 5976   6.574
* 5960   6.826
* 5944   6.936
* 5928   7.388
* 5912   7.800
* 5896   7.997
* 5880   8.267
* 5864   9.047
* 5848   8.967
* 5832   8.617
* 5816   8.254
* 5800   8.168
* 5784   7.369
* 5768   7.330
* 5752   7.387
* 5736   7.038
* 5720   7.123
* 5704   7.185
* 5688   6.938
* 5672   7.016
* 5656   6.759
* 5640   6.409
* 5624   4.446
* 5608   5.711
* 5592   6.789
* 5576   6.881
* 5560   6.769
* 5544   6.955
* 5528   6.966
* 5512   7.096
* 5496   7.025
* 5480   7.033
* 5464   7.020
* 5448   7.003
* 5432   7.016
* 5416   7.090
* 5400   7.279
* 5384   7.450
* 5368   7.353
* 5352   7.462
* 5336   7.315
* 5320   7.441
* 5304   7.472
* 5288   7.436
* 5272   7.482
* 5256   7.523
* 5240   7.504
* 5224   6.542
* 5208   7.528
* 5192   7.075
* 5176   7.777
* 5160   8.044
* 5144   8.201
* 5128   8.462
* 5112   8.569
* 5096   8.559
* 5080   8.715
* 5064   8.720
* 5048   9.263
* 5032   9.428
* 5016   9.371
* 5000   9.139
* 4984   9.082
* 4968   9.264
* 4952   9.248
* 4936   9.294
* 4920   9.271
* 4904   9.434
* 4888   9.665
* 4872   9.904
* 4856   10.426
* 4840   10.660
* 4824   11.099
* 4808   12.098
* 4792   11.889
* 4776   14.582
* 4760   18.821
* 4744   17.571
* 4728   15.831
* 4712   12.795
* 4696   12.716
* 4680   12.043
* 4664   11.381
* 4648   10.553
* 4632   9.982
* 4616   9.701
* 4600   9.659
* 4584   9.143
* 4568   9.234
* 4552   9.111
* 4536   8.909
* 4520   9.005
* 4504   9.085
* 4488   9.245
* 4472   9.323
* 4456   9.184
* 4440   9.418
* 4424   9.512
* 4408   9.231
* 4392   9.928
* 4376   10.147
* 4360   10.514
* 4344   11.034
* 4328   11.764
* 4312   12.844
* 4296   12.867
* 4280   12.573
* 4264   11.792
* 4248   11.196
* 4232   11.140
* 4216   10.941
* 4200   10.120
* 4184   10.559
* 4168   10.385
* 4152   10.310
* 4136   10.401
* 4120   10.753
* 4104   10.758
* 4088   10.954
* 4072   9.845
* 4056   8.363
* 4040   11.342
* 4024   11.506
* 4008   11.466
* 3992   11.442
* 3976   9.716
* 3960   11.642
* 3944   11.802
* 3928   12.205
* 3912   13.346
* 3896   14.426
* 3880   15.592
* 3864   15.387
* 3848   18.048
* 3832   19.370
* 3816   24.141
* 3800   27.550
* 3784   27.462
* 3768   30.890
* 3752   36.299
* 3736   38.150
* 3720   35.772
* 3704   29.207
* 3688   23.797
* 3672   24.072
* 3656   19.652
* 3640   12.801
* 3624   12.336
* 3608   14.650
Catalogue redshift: 2.073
